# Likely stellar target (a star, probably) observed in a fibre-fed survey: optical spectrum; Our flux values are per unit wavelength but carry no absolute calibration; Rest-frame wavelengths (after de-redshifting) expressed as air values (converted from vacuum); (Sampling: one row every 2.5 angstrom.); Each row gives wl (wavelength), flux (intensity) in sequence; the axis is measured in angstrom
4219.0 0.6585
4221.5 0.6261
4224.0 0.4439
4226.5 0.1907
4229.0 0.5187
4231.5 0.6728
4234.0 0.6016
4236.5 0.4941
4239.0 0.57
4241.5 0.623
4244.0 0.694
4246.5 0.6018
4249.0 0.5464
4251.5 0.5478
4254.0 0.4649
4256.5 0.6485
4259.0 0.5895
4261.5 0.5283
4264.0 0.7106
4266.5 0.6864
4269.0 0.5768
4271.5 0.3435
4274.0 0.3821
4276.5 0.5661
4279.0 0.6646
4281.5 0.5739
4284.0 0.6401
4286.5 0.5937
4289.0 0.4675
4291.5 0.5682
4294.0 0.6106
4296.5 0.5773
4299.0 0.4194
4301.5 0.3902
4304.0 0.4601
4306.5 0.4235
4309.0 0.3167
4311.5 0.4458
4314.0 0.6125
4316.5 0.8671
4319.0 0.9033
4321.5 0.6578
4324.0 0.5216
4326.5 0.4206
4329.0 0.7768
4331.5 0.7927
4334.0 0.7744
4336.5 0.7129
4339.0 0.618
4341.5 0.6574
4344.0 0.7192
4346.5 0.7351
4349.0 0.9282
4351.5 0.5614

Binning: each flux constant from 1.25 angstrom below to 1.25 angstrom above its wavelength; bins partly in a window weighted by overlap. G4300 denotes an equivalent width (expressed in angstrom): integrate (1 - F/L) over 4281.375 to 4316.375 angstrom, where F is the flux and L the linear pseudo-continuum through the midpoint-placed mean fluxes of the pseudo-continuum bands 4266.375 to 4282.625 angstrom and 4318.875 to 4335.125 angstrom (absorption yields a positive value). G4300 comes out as 4.68 angstrom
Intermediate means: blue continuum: 0.532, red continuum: 0.677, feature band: 0.517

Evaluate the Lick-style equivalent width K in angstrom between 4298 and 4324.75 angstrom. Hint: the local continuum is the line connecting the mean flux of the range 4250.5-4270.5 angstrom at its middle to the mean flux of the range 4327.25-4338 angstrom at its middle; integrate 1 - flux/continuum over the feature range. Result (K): 5.9 angstrom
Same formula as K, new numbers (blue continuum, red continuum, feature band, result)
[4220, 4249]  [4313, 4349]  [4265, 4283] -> 2.0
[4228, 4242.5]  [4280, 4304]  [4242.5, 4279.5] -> -0.6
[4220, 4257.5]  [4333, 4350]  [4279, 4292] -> 1.1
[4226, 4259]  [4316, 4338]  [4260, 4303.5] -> 5.7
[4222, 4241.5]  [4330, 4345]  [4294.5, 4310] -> 4.9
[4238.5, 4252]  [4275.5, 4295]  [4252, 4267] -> -0.1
